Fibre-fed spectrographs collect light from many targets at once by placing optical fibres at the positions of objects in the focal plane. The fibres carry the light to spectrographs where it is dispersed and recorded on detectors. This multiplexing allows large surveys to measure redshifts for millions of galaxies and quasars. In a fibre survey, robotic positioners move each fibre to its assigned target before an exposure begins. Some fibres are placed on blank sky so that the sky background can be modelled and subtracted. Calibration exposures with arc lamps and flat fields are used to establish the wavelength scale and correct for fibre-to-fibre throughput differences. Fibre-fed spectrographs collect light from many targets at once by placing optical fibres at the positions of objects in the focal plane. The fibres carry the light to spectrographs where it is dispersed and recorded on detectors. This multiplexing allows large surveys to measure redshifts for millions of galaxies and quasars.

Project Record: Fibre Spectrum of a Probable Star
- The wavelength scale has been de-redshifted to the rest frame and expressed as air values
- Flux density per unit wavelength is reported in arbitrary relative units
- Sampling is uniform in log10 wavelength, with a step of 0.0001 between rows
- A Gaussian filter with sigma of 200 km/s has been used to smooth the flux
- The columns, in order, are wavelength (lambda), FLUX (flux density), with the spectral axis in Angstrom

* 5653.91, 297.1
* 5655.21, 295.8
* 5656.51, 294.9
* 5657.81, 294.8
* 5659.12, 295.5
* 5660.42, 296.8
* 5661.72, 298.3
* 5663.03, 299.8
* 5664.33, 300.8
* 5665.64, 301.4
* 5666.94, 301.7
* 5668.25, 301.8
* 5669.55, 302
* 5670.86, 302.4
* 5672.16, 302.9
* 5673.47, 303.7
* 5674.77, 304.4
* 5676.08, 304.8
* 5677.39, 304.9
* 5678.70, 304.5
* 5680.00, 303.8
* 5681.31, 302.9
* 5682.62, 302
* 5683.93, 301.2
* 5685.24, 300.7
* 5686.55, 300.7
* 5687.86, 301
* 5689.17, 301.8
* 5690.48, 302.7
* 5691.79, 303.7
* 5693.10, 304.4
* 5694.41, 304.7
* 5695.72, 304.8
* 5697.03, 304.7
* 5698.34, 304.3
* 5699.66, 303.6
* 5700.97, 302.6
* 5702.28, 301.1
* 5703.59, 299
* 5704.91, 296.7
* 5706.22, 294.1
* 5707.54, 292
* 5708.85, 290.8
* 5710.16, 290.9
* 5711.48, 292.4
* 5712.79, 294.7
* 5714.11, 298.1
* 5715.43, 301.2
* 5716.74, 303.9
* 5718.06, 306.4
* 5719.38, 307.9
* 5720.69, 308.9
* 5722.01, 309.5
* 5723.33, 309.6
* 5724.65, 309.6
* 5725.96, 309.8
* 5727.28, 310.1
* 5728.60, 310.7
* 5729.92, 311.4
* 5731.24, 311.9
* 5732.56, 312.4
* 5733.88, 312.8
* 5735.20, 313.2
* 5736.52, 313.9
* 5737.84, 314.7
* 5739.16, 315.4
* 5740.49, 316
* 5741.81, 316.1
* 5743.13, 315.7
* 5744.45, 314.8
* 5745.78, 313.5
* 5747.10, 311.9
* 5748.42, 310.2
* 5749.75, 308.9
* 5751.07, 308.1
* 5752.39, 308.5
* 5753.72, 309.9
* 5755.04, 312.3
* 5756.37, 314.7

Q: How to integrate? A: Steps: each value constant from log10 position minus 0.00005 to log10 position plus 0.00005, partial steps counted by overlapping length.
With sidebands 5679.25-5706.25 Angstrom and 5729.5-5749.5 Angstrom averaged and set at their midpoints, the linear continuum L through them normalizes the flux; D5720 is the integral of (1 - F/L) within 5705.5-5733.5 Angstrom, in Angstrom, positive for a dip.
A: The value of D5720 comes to 0.4 Angstrom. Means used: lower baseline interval 302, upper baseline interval 313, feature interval 304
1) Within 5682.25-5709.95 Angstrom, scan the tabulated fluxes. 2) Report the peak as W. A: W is 304.8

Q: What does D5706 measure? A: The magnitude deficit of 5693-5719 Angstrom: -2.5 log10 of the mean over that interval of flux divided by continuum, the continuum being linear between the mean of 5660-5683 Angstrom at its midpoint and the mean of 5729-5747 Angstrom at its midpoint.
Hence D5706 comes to 0.031 mag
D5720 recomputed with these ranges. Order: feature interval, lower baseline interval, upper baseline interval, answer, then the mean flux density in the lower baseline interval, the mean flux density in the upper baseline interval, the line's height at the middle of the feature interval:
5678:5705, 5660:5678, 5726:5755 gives 0.2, 302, 312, 305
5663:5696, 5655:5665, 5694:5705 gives -0.3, 297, 303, 300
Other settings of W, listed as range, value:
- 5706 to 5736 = 313.2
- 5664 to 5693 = 304.9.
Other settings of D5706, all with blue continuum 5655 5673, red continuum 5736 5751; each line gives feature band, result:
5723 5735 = 0.00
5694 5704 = 0.01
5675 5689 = 0.00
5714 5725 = 0.01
